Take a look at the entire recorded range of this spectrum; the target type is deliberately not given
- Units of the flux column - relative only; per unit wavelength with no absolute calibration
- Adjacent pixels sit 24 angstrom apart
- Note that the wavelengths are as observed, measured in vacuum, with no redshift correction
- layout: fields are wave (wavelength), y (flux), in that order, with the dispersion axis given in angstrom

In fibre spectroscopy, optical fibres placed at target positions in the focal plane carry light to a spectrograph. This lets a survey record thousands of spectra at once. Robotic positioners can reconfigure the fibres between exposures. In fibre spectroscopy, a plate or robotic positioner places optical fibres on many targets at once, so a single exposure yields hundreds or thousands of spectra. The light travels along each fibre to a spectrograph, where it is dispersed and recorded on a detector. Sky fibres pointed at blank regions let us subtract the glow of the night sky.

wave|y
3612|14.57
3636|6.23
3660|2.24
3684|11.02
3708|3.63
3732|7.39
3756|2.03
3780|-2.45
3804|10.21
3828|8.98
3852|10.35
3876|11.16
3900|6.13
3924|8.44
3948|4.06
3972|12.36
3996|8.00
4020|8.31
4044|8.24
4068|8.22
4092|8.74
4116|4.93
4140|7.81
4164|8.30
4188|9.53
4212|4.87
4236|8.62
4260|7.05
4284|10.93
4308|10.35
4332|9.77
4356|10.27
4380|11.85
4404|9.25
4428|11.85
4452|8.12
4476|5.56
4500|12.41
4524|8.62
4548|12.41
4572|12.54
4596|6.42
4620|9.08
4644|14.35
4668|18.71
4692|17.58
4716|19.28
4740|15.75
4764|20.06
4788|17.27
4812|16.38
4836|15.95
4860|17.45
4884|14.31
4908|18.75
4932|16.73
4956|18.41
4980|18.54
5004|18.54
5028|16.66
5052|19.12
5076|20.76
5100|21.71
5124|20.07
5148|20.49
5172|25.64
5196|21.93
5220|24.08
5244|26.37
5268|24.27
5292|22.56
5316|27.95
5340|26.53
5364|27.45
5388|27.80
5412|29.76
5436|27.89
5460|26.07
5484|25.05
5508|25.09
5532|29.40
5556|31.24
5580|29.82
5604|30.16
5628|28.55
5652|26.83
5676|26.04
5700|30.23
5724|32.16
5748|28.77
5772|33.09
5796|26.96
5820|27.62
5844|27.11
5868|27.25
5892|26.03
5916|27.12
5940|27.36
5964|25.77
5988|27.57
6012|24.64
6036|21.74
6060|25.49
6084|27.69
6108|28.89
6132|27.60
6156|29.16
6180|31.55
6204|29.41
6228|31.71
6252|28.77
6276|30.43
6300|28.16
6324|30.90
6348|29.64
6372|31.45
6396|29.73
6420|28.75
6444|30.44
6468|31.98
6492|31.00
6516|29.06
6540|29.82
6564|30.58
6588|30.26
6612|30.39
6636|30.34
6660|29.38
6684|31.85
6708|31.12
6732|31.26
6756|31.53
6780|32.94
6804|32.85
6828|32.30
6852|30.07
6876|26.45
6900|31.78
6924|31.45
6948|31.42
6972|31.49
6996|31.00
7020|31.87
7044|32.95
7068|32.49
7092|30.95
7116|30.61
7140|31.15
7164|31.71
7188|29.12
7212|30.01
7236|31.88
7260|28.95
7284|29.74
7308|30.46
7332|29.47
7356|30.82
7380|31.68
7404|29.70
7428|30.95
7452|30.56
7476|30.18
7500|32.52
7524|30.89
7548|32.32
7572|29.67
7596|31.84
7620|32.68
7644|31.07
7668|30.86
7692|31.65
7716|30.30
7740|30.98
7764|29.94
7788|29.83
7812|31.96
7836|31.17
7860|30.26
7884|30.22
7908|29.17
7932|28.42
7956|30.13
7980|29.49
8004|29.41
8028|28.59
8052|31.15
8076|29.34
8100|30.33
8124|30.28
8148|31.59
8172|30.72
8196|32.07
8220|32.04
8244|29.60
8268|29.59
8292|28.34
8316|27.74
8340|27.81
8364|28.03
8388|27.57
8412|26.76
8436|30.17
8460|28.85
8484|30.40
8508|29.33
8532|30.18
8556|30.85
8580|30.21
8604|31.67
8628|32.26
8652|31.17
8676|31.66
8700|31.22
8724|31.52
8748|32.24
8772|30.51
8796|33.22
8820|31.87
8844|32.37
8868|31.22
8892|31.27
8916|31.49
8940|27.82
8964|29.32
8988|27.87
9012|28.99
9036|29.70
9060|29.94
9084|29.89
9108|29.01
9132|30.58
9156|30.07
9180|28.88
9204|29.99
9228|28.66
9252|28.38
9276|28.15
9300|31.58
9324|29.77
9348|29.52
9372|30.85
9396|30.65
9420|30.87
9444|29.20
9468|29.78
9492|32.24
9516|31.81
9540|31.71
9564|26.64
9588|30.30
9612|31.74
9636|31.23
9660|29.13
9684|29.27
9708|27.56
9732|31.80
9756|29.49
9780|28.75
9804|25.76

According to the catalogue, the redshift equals 0.166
